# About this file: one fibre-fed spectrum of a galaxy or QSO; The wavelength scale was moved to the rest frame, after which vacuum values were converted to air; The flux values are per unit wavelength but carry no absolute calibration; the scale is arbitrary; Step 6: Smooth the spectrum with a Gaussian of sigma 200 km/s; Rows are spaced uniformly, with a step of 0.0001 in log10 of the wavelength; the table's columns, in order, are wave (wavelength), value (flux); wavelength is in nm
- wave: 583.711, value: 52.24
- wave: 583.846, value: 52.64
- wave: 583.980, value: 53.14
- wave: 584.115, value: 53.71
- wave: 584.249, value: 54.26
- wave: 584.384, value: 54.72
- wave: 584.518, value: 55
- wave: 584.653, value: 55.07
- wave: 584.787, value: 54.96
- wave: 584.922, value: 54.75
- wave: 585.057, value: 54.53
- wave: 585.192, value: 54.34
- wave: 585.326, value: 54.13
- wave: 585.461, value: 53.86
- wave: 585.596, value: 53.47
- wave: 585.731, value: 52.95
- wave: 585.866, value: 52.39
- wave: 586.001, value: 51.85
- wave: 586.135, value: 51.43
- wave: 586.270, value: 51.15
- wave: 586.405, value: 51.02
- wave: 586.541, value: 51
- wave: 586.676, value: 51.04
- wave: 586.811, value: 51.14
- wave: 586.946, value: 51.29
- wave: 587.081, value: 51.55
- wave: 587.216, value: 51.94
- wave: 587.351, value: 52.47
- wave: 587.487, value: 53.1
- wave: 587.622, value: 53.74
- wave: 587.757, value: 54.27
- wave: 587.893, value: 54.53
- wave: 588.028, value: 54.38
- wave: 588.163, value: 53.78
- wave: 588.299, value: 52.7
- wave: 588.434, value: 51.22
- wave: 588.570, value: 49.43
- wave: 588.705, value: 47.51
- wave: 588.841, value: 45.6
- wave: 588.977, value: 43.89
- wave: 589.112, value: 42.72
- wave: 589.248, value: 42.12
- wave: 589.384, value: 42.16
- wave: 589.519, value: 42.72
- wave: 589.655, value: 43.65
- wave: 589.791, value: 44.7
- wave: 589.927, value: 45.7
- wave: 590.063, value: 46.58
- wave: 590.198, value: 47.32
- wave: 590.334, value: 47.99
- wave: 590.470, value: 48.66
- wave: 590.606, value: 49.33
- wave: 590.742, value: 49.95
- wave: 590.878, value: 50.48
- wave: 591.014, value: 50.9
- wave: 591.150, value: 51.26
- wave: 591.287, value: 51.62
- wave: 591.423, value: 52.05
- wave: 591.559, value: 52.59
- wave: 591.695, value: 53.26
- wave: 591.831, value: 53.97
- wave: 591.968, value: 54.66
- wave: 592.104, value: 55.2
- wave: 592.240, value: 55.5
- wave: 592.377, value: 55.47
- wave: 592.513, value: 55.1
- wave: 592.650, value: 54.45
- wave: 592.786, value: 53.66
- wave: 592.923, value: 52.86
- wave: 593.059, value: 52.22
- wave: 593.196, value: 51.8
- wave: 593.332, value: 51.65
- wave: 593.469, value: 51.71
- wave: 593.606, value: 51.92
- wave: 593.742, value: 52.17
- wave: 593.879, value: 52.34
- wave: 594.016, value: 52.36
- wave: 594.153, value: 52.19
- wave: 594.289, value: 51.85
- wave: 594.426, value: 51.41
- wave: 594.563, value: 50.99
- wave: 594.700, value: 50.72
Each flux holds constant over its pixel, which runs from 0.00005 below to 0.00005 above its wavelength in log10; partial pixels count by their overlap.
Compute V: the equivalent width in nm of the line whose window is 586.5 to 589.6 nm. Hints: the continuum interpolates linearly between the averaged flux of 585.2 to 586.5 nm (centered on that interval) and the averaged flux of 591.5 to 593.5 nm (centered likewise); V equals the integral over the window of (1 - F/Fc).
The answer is 0.19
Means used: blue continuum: 52.5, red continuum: 53.6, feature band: 49.7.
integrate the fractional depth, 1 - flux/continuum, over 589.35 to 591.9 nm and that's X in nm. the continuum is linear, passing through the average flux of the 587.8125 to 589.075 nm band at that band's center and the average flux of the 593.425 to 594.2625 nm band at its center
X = 0.11 nm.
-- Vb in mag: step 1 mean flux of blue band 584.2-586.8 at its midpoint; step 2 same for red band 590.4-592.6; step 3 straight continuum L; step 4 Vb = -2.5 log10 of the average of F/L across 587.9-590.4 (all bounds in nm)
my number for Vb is 0.12 mag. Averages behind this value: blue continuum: 53.2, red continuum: 52.5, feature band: 47.1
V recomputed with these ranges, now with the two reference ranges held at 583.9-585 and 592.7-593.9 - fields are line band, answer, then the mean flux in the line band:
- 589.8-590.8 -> 0.10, 47.7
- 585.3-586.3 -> 0.03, 52.7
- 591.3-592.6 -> -0.04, 54.1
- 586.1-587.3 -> 0.06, 51.3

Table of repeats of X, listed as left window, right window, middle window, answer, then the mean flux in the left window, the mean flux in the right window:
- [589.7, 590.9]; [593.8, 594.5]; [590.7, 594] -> -0.187 nm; 47.7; 52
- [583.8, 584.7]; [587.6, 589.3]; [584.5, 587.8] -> -0.049 nm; 54.1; 49.6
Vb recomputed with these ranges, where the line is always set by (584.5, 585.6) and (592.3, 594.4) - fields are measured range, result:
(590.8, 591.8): 0.03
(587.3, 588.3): 0.00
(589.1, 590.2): 0.21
